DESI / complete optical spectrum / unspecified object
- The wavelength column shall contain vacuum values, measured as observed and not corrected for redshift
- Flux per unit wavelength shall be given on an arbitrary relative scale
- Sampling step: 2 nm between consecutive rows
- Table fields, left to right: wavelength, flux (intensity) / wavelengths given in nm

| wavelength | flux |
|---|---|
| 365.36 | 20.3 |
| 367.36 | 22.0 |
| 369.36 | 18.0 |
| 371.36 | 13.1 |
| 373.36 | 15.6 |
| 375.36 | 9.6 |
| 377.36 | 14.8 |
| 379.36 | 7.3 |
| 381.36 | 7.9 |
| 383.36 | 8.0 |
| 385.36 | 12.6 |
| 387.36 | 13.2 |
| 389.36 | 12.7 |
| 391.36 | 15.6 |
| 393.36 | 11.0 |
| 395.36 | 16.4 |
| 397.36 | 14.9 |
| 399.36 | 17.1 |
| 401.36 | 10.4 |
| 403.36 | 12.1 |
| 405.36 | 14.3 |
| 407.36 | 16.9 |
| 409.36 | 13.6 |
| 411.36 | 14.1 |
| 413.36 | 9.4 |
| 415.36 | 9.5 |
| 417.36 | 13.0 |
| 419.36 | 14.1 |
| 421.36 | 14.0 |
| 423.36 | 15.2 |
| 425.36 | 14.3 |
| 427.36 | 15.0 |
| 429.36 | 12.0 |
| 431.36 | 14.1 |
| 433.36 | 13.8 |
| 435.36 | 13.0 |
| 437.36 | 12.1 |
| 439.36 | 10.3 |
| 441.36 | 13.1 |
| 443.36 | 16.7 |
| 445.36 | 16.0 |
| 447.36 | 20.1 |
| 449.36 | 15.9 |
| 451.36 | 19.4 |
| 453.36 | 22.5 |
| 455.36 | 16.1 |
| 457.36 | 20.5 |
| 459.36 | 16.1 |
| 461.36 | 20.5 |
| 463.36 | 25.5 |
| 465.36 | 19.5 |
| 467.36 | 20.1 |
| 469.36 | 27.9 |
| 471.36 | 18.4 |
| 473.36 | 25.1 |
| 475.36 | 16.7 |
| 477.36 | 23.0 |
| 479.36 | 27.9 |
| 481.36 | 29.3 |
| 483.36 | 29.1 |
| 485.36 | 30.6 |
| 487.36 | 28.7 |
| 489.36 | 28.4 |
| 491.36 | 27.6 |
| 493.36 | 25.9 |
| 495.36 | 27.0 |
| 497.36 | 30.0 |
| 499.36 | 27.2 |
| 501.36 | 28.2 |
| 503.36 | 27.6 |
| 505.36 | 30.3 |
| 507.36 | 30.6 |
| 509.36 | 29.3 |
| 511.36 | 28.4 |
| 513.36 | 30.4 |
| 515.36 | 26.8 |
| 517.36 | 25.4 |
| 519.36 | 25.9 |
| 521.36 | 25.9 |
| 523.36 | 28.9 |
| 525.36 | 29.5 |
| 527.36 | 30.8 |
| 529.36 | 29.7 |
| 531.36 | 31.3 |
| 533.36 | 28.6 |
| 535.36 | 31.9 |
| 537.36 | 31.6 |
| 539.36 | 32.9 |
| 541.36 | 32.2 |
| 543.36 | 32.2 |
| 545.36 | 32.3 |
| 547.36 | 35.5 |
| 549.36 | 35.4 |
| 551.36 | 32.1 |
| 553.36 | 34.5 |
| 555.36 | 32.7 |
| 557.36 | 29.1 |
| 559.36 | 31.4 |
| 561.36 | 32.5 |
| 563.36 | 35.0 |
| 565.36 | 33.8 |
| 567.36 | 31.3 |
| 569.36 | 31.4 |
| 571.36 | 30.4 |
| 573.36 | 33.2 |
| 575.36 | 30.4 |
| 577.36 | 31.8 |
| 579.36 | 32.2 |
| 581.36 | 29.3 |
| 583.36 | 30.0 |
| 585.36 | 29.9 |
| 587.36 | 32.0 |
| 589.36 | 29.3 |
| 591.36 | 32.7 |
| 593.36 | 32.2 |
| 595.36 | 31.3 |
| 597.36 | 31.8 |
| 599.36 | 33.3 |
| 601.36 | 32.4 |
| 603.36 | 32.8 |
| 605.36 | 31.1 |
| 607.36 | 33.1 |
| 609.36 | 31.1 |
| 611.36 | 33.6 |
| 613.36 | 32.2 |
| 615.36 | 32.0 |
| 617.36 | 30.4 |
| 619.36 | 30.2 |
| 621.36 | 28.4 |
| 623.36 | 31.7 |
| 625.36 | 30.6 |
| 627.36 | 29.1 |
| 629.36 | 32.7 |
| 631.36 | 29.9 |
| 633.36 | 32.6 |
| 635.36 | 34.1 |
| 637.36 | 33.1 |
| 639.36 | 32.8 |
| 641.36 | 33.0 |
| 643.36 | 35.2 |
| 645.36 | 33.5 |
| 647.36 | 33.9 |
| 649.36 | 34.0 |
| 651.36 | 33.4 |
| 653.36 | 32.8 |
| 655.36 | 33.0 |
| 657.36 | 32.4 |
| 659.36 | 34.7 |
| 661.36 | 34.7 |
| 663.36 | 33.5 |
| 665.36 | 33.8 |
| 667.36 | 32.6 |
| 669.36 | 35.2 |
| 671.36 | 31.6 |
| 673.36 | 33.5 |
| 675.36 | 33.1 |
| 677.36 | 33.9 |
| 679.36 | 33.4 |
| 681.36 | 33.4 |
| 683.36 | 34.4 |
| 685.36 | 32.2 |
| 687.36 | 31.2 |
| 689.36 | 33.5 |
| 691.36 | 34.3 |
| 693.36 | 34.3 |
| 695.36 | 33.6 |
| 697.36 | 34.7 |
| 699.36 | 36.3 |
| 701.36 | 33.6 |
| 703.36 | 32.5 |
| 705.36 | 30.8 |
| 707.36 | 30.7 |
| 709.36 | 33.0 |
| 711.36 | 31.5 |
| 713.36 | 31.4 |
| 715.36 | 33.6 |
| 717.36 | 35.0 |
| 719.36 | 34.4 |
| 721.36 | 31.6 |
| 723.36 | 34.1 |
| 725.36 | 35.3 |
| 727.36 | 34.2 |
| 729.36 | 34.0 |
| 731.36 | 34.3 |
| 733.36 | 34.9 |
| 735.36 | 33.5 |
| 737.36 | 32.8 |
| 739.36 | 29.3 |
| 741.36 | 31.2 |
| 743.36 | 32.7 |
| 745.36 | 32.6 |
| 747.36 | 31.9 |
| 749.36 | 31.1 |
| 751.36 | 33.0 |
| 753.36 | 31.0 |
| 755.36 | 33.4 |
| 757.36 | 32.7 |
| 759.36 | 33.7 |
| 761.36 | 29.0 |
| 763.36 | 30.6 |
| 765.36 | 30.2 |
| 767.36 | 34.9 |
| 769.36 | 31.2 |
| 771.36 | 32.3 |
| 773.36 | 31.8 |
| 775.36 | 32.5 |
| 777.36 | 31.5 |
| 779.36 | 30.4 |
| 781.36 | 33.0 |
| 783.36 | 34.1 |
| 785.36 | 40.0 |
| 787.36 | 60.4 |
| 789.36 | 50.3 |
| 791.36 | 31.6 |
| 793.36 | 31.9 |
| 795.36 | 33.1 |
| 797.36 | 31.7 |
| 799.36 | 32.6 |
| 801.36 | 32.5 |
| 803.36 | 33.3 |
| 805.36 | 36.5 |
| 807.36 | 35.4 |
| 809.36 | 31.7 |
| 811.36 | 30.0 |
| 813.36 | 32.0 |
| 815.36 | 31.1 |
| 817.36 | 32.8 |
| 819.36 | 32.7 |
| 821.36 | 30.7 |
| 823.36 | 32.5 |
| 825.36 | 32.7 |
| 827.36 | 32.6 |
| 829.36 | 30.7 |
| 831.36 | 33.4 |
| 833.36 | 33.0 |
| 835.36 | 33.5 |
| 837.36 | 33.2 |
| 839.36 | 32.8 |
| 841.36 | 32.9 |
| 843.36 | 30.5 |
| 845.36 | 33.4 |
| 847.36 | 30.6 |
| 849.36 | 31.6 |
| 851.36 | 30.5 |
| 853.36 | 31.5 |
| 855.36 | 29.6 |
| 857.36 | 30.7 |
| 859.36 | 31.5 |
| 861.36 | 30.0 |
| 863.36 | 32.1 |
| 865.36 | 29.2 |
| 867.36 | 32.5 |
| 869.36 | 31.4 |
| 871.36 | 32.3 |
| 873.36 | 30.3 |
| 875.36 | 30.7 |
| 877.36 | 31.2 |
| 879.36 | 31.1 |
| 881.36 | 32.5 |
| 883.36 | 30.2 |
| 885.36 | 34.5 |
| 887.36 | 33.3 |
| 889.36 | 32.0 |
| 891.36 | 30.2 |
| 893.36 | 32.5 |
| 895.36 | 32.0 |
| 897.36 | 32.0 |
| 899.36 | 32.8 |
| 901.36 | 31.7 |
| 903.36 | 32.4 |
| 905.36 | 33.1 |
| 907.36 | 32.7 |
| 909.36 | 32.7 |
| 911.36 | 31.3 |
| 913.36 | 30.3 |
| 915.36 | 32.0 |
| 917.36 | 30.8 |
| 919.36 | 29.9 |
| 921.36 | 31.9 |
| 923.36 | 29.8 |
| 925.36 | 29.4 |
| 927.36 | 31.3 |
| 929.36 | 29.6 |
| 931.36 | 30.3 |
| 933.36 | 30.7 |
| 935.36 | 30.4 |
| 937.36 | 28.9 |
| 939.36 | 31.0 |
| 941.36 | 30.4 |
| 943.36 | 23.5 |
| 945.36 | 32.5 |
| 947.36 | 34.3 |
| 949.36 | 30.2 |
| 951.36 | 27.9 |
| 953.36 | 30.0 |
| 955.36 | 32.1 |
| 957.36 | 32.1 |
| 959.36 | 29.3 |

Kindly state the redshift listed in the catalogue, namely 0.20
